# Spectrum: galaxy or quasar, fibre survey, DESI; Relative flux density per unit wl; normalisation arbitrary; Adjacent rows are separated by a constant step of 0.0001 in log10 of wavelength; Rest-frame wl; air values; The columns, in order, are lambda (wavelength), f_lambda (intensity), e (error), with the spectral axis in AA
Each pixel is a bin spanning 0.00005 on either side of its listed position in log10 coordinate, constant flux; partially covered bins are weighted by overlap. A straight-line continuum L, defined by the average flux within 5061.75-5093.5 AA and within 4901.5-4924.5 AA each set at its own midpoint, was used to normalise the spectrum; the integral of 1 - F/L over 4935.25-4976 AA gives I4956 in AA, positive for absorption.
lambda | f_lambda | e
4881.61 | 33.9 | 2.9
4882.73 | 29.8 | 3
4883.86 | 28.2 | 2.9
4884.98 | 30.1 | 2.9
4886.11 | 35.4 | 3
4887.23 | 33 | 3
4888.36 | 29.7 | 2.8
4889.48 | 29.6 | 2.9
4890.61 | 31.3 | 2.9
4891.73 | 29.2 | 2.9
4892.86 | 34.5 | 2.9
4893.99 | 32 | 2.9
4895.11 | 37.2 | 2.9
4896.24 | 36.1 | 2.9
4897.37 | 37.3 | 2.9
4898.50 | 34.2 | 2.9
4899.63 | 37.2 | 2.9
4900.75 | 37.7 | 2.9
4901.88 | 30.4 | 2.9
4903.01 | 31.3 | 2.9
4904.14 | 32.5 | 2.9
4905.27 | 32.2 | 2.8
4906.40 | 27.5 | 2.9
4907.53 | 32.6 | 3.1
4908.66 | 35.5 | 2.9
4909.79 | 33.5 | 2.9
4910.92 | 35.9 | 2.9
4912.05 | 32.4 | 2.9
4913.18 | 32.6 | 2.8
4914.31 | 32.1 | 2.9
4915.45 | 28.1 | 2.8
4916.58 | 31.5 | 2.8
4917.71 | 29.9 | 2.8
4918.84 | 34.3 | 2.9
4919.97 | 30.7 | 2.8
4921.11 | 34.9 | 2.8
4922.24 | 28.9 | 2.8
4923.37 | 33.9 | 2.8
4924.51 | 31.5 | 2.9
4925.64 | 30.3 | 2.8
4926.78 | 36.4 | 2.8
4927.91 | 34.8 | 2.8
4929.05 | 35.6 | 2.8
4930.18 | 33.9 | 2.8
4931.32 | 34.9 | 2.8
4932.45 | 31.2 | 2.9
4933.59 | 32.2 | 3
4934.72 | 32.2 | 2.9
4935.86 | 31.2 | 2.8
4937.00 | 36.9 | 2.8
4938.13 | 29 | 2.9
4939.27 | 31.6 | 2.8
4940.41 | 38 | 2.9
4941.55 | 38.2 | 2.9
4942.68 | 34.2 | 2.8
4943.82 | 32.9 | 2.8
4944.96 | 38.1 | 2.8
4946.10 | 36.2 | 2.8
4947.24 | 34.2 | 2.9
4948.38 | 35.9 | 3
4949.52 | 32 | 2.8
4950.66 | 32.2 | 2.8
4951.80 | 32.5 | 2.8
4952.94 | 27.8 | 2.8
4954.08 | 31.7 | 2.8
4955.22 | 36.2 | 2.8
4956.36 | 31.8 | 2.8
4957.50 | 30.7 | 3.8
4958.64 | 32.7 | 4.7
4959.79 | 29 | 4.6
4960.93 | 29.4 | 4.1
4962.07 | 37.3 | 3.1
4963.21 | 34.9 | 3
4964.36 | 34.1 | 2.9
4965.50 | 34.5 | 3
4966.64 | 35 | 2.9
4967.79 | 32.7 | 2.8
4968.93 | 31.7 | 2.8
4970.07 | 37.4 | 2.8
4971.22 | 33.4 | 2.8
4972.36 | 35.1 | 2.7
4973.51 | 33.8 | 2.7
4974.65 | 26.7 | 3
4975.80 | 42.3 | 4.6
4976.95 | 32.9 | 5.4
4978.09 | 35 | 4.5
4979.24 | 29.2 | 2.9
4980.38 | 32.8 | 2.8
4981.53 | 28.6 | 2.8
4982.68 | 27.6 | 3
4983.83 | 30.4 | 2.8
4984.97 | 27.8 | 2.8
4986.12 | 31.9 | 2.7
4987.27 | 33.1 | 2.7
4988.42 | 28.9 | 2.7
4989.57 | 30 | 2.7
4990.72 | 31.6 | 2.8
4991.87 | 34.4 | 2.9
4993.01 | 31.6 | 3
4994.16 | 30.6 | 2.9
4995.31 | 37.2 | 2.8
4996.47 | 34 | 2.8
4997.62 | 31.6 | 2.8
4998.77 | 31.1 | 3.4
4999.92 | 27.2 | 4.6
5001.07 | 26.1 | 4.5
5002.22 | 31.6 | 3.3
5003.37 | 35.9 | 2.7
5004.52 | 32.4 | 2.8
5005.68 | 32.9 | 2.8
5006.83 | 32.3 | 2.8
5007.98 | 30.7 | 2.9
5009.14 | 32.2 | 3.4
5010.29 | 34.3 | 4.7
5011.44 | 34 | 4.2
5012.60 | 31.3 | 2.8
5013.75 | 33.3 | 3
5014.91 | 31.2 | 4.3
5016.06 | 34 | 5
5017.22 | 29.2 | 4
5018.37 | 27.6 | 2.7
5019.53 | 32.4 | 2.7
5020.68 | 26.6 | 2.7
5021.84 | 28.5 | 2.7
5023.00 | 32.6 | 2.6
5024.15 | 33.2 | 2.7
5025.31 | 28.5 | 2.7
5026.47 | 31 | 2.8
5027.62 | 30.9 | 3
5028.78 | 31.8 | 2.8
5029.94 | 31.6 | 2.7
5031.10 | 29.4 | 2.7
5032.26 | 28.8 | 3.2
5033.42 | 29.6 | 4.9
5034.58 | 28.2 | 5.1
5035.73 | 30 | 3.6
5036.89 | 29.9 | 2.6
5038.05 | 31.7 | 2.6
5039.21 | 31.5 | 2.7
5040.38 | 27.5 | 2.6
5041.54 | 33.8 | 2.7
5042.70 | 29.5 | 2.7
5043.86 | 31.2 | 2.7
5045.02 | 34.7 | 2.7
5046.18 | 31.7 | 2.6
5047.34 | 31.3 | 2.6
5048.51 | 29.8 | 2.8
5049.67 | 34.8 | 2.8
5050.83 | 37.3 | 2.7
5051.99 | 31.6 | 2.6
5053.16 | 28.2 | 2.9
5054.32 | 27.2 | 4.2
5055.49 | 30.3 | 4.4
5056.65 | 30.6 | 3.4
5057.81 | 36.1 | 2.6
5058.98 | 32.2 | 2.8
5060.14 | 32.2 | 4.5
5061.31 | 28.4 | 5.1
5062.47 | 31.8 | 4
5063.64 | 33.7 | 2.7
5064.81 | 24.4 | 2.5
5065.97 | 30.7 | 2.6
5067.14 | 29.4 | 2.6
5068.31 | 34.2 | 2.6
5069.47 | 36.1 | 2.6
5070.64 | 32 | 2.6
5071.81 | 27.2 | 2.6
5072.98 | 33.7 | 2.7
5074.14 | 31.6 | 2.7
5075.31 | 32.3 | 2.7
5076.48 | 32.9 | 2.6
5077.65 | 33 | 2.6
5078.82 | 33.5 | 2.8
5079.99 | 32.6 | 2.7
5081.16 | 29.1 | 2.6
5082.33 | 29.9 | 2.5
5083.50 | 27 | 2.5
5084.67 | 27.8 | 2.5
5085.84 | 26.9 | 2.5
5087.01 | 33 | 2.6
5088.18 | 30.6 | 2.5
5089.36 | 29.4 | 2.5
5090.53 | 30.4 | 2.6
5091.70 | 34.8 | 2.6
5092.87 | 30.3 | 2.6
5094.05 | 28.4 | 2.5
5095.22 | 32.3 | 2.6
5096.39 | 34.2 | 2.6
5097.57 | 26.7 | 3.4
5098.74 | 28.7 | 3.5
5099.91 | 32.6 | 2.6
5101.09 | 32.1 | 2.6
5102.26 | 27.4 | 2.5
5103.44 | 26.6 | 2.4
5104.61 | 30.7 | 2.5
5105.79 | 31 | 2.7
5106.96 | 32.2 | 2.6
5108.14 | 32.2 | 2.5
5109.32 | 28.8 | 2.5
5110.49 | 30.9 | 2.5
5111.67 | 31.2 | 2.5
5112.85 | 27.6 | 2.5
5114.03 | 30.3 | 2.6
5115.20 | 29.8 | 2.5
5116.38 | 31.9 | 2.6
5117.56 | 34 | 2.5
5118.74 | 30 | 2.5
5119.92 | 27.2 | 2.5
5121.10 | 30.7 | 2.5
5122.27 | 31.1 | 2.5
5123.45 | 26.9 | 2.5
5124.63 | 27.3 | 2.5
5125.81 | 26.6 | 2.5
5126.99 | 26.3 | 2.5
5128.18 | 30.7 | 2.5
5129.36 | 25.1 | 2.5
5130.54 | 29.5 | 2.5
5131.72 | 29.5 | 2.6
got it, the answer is -2.30 AA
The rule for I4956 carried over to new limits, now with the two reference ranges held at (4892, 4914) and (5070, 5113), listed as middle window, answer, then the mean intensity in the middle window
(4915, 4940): 0.6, 32.5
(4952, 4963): 0.3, 32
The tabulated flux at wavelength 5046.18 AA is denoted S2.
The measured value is 31.7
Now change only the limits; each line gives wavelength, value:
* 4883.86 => 28.2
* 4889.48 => 29.6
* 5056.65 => 30.6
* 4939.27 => 31.6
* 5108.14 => 32.2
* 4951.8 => 32.5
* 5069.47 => 36.1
